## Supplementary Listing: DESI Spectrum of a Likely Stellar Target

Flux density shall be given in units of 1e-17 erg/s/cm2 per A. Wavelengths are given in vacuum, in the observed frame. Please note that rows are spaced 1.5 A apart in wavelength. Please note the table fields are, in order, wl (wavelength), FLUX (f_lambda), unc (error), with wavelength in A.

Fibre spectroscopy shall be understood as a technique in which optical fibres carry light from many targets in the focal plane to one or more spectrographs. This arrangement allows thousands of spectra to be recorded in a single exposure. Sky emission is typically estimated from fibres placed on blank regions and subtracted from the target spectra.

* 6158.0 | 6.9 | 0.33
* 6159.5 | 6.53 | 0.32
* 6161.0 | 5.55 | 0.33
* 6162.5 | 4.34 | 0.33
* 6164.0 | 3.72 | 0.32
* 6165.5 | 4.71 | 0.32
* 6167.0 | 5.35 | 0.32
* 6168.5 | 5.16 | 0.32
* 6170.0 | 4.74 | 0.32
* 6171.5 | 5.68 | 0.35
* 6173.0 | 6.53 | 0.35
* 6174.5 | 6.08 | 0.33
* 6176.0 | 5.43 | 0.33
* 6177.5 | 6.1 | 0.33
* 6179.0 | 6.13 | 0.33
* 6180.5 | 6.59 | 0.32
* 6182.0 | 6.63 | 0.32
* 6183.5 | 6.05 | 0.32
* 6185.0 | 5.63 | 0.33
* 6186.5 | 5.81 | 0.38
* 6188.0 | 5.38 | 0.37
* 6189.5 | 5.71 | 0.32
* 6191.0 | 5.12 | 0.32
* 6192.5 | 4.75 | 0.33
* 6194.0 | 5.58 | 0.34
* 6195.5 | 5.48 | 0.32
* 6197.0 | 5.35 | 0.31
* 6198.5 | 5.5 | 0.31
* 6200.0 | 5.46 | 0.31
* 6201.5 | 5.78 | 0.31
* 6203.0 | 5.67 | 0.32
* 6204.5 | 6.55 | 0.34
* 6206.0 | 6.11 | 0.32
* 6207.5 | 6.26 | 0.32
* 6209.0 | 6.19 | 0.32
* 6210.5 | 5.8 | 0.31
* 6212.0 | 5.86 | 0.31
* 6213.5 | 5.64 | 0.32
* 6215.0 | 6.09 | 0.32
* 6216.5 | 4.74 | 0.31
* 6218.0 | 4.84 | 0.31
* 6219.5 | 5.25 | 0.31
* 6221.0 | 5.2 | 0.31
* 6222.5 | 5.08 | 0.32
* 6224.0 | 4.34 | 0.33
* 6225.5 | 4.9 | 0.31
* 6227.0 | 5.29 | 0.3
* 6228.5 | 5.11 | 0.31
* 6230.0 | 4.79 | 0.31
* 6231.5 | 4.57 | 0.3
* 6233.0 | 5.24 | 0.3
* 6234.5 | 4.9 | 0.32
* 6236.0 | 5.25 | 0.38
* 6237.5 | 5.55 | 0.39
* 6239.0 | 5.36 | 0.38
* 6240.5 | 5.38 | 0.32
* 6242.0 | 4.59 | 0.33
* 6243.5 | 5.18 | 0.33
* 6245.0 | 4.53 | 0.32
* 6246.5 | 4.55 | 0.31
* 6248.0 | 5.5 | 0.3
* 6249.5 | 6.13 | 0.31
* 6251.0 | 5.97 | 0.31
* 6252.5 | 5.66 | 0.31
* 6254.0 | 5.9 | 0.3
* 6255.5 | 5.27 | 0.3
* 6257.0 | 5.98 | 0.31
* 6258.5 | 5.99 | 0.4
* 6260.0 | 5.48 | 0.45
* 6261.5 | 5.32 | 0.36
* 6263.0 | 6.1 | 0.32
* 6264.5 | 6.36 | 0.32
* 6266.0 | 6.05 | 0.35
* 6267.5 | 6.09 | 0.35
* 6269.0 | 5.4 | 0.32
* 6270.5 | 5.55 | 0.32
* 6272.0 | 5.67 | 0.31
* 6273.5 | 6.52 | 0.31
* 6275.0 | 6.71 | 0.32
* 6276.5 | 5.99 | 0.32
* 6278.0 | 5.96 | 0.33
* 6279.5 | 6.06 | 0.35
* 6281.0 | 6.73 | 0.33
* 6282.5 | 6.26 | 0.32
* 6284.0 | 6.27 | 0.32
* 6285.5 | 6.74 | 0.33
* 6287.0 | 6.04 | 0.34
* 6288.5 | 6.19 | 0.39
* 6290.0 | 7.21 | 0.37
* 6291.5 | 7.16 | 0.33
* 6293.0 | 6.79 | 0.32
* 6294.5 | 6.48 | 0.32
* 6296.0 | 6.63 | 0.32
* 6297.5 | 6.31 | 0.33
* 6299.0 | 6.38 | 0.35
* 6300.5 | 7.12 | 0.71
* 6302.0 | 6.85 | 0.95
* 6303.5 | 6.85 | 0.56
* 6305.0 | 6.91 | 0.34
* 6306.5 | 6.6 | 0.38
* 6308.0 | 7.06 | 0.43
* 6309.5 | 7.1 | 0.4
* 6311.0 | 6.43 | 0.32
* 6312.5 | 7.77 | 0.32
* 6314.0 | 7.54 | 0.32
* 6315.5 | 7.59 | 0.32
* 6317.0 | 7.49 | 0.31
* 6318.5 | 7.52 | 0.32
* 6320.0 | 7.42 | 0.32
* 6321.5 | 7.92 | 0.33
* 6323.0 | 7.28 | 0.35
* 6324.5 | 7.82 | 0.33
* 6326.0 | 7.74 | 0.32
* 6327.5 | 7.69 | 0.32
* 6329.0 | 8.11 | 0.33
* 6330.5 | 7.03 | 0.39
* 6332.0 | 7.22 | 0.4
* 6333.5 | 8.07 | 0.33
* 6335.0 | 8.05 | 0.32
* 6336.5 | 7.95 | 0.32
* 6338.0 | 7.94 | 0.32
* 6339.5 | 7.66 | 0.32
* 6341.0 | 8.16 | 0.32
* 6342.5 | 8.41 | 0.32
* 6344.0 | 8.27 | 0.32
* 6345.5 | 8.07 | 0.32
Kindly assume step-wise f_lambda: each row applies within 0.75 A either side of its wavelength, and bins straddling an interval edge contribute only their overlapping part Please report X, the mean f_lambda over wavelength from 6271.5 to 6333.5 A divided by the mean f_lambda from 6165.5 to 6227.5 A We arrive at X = 1.24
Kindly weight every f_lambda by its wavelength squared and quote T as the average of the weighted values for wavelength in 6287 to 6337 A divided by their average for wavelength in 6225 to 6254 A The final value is 1.42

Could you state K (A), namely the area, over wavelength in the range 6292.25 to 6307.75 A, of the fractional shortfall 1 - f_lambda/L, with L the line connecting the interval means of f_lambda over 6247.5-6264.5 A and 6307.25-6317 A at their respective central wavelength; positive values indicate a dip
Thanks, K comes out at 0.5 A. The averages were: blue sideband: 5.79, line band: 6.7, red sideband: 7.27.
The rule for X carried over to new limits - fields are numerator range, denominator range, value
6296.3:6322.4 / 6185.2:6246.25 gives 1.33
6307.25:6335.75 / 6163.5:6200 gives 1.35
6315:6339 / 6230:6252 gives 1.48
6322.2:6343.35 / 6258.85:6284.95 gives 1.29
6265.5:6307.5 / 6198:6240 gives 1.19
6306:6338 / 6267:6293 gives 1.20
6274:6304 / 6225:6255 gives 1.25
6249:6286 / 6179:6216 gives 1.04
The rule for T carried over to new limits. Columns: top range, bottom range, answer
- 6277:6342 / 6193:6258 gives 1.35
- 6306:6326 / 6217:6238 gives 1.51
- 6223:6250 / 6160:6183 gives 0.93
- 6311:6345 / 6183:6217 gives 1.42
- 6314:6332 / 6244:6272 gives 1.37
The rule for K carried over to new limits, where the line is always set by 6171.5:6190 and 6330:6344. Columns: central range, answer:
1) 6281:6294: 1.2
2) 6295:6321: 1.7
